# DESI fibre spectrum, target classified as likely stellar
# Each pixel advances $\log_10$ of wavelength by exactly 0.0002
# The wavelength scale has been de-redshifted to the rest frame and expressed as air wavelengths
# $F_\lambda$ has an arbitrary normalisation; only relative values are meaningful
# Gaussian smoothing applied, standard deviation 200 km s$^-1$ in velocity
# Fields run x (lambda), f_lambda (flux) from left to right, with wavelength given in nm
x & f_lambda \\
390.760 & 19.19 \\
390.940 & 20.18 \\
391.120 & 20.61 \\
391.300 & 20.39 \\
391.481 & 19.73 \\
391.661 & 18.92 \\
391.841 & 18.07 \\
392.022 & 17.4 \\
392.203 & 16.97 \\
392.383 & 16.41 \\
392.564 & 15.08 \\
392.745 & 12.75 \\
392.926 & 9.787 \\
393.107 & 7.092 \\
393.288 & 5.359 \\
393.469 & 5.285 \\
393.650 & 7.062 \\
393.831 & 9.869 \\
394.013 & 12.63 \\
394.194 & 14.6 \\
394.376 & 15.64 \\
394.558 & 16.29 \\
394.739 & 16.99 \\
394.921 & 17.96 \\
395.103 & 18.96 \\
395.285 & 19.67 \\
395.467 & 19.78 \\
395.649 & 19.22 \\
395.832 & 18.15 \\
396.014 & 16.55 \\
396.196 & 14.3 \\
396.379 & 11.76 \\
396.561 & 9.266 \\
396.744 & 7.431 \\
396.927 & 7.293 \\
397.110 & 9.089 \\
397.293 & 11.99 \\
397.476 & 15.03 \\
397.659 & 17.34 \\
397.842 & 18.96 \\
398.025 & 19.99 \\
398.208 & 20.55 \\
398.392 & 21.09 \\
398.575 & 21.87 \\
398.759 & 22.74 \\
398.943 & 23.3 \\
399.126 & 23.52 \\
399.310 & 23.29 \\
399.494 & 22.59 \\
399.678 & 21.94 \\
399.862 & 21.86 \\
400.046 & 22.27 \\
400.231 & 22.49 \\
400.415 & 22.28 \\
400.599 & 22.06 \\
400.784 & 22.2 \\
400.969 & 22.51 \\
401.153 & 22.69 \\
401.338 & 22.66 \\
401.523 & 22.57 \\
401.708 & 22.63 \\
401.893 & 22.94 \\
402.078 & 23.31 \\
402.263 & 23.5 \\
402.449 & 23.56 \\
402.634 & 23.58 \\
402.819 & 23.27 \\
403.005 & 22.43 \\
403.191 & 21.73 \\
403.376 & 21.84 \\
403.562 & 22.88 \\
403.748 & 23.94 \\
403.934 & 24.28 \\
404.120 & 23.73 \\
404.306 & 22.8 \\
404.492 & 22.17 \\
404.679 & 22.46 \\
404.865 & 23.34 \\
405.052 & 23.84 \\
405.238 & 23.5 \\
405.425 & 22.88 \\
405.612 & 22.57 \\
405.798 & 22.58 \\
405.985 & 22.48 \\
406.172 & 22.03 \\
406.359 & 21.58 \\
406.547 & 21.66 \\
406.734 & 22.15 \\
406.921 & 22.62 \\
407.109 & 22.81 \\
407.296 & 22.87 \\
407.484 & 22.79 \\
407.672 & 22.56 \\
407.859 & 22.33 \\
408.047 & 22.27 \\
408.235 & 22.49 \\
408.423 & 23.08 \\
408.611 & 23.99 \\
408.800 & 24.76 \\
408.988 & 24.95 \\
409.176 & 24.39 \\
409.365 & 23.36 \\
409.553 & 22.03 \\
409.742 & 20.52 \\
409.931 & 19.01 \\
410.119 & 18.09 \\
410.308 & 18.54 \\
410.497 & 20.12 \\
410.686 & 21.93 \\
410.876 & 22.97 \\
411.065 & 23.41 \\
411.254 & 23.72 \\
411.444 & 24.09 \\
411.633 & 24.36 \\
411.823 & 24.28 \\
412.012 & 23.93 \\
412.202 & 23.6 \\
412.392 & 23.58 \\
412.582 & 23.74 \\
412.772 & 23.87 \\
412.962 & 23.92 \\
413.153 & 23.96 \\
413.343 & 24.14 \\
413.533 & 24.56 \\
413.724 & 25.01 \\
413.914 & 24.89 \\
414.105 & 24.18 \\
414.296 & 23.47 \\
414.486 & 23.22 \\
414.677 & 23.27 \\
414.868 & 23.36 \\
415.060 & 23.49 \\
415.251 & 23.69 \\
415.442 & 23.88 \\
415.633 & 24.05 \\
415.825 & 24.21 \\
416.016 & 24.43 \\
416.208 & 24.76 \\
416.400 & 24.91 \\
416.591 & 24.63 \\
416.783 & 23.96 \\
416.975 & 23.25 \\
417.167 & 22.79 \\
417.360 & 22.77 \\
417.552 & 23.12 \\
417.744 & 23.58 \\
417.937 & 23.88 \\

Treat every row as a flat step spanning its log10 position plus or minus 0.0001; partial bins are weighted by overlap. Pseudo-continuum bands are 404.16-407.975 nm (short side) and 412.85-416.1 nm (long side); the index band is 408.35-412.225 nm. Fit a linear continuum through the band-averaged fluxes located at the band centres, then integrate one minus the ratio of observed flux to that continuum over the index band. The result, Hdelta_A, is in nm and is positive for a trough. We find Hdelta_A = 0.12 nm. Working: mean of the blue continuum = 22.6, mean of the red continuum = 24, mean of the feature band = 22.6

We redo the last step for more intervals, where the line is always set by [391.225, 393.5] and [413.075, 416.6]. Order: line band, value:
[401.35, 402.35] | -0.25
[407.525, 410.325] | -0.10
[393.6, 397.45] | 0.37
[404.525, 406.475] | -0.26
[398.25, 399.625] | -0.43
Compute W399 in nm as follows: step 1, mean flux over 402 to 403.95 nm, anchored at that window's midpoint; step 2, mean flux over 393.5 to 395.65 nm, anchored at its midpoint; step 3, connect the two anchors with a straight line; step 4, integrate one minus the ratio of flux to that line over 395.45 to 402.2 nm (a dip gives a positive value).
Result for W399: 0.07 nm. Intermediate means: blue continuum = 15.3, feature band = 19.2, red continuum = 23.1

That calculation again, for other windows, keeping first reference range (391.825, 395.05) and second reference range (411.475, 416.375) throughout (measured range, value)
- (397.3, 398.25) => -0.14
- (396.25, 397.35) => 0.39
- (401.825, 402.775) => -0.30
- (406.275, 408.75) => -0.24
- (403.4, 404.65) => -0.30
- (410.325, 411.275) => 0.01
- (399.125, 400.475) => -0.50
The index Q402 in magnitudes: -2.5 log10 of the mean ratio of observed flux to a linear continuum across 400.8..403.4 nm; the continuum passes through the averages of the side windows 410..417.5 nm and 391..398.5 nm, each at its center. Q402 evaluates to -0.243 mag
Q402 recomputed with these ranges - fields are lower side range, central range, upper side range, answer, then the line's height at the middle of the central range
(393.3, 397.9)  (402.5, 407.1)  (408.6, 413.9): -0.18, 19.3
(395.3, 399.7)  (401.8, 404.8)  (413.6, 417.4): -0.18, 19.5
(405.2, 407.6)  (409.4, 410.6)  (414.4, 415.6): 0.15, 22.9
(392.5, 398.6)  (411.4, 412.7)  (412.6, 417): -0.06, 22.6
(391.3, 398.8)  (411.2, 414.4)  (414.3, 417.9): -0.08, 22.4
